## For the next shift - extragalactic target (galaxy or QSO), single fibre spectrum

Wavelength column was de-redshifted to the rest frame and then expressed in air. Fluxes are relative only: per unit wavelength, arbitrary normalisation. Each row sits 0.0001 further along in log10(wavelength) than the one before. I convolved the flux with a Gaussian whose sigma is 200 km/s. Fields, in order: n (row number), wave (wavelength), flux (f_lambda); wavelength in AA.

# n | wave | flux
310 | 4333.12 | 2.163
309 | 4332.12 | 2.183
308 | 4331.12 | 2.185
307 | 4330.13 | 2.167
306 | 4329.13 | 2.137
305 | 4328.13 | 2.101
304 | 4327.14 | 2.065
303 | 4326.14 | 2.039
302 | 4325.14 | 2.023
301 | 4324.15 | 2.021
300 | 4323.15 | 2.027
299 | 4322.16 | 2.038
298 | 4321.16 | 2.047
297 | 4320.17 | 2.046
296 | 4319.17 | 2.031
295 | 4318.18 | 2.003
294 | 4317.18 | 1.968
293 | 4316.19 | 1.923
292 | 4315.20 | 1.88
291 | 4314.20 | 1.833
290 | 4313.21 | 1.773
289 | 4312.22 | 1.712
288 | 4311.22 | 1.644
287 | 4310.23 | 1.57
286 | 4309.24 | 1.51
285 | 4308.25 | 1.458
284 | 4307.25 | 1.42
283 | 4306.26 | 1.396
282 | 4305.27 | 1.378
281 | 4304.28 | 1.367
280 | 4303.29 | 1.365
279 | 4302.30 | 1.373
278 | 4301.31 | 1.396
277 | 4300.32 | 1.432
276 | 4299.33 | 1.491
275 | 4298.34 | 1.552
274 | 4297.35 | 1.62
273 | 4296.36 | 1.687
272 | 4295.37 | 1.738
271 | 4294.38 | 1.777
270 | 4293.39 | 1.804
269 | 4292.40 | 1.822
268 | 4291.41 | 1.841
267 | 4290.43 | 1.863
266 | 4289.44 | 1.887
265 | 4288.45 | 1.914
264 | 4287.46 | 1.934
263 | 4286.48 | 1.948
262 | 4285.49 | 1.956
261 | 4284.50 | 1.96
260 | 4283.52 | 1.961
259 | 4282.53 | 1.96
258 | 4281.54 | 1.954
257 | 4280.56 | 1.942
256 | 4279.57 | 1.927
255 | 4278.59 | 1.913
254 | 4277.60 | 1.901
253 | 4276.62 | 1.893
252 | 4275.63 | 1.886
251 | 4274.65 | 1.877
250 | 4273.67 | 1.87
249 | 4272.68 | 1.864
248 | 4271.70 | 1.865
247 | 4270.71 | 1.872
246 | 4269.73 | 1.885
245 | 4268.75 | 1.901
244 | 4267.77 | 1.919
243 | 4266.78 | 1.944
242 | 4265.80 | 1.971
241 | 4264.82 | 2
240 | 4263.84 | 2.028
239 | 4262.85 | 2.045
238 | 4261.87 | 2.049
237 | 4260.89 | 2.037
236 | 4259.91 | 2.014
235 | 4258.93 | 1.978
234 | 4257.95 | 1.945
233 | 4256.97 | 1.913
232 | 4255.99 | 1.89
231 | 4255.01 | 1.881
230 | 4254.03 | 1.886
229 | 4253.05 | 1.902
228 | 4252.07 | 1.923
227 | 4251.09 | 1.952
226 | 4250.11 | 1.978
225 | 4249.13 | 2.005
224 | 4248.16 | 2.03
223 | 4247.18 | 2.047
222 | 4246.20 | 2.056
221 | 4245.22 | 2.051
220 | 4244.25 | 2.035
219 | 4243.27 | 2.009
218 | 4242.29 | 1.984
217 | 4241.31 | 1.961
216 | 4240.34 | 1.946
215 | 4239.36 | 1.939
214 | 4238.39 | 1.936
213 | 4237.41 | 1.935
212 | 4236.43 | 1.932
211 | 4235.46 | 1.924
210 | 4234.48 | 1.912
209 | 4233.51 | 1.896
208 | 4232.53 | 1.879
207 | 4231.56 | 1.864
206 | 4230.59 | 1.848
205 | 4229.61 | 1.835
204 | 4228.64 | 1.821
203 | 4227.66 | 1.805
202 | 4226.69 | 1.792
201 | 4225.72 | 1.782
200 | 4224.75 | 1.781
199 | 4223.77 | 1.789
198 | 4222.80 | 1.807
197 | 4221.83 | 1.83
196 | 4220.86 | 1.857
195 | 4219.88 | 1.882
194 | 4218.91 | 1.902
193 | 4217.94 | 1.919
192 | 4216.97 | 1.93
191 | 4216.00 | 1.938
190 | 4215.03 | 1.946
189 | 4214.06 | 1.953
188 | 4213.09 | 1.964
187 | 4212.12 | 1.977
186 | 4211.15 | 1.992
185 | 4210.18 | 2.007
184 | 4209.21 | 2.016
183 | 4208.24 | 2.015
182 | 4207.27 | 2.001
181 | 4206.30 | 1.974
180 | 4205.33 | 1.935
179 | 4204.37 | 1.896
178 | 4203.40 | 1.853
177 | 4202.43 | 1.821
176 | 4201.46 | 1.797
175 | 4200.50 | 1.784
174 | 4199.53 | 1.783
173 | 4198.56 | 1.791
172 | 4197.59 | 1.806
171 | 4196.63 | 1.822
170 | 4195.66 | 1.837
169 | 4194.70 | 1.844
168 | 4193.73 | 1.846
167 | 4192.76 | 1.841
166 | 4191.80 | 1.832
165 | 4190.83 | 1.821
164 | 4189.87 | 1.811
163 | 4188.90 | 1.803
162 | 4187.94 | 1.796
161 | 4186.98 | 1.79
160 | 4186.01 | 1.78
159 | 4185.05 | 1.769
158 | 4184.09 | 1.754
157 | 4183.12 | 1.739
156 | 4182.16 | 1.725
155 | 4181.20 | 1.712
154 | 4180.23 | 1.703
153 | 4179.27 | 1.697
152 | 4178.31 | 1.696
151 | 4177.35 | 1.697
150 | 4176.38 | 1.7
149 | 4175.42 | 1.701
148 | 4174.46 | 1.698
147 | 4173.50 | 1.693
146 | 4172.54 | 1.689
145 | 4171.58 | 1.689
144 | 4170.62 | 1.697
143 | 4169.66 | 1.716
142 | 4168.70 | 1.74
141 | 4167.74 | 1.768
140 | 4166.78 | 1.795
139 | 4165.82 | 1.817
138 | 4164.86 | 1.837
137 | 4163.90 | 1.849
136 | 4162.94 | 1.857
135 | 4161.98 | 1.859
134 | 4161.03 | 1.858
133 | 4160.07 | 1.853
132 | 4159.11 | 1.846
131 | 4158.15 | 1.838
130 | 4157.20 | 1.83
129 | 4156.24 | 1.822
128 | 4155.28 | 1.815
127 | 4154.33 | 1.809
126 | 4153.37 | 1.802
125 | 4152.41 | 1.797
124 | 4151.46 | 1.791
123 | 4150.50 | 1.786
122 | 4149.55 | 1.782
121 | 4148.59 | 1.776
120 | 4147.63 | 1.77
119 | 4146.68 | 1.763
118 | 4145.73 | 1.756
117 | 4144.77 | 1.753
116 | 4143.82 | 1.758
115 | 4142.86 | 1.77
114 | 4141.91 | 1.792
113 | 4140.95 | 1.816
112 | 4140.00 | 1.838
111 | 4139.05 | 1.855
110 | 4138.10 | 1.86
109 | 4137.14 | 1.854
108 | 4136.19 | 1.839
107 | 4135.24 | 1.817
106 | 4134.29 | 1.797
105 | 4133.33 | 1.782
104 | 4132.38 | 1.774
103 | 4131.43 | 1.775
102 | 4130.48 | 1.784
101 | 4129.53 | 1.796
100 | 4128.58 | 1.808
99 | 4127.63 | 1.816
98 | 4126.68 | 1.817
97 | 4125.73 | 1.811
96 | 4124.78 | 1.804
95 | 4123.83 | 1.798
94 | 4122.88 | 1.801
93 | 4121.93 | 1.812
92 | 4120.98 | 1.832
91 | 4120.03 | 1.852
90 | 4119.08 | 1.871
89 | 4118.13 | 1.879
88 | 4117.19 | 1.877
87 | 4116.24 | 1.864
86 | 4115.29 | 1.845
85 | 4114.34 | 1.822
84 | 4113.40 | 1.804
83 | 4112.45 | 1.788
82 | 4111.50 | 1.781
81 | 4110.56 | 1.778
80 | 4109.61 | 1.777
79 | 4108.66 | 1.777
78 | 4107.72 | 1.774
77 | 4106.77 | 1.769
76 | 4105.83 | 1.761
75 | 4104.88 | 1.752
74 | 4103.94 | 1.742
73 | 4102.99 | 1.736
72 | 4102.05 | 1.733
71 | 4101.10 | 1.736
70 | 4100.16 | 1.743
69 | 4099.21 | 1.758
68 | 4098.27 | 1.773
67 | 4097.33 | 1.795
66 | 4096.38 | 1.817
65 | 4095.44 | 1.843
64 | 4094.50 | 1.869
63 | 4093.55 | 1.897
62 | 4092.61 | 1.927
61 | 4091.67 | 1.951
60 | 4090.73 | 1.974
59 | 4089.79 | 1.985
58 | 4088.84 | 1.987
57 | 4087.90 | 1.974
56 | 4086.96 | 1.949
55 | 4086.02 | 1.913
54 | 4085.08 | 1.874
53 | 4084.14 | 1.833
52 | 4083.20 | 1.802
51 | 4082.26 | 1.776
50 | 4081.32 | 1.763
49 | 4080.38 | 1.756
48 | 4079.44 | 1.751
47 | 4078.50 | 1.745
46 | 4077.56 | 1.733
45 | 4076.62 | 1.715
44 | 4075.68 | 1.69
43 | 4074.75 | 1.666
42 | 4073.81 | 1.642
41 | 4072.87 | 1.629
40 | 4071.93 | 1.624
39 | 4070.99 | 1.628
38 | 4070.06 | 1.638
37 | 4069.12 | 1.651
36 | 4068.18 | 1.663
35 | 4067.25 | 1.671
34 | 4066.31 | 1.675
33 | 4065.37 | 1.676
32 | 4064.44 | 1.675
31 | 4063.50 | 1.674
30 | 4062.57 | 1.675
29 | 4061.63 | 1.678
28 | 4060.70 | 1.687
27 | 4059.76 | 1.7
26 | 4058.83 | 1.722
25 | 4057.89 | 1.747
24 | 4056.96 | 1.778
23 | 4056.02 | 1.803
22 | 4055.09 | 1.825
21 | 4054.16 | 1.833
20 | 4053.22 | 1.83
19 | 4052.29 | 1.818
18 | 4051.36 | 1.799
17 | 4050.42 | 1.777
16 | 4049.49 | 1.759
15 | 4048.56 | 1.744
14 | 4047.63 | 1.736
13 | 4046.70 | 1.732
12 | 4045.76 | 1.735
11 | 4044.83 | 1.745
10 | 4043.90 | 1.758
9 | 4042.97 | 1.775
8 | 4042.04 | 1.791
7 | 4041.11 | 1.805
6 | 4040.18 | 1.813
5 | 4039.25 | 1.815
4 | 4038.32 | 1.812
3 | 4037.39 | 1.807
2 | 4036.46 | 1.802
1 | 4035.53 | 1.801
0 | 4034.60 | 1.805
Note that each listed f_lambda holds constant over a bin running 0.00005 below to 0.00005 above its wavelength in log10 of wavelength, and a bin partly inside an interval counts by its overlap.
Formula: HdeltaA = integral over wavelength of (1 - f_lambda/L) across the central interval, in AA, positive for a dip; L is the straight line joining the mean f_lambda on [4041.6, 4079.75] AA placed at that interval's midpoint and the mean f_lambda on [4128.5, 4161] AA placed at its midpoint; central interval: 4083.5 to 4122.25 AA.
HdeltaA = -1.6 AA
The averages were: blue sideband 1.72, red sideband 1.8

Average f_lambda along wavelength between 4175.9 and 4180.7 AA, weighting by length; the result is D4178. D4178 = 1.7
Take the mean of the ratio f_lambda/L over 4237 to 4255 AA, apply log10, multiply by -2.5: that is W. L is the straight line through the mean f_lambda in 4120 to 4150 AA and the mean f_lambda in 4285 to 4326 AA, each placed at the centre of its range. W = -0.12 mag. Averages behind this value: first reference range 1.8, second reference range 1.75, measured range 1.97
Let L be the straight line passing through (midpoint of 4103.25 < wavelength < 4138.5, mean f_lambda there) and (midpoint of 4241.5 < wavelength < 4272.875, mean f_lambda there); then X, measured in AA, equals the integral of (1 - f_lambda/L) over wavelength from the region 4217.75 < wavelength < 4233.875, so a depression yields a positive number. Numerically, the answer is 0.75 AA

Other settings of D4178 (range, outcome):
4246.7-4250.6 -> 2.02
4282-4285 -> 1.96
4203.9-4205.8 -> 1.92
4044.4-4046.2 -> 1.74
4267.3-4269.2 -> 1.91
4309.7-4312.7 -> 1.64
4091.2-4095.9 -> 1.9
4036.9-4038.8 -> 1.81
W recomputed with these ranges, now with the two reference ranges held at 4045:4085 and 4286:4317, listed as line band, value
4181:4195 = -0.063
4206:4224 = -0.150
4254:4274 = -0.164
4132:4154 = -0.057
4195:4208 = -0.104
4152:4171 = -0.069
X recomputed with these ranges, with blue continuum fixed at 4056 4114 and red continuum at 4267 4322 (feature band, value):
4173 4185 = 0.41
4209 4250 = -3.38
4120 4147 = -0.51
